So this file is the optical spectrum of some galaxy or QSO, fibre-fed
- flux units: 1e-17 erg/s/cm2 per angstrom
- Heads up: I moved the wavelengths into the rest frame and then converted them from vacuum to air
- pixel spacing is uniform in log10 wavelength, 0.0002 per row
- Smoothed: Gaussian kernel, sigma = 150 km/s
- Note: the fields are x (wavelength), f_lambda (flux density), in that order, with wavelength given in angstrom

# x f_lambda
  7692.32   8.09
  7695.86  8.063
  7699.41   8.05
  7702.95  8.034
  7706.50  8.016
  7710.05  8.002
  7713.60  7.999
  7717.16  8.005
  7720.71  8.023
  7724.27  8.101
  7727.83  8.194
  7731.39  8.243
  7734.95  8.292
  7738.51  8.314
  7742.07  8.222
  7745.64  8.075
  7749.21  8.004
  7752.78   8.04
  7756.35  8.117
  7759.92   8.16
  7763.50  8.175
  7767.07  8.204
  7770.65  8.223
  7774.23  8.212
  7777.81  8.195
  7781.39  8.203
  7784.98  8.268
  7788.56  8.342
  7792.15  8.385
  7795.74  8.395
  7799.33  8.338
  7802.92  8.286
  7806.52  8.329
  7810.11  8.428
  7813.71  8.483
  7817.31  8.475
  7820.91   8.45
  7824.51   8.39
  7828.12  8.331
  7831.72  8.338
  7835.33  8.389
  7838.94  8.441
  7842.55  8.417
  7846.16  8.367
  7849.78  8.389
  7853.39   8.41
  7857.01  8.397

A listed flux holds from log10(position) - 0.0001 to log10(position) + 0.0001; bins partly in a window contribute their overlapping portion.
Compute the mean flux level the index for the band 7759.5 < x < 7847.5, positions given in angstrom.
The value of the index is 8.33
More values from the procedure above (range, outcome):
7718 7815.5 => 8.23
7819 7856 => 8.39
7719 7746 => 8.19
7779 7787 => 8.24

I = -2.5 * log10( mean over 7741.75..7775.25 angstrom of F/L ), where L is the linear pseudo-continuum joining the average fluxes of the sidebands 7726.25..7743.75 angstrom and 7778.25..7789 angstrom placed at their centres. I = 0.02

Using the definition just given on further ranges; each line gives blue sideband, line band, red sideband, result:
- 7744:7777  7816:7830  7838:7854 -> -0.01 mag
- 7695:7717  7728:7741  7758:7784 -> -0.02 mag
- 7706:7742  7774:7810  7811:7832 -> 0.00 mag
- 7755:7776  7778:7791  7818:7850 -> 0.00 mag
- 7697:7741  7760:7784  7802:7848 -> 0.01 mag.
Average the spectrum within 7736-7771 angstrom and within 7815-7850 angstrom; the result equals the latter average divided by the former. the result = 1.03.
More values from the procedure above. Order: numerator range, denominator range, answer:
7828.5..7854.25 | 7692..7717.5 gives 1.04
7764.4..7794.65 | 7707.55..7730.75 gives 1.02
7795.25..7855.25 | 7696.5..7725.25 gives 1.05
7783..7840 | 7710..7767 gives 1.03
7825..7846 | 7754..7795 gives 1.02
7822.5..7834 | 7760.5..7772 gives 1.02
